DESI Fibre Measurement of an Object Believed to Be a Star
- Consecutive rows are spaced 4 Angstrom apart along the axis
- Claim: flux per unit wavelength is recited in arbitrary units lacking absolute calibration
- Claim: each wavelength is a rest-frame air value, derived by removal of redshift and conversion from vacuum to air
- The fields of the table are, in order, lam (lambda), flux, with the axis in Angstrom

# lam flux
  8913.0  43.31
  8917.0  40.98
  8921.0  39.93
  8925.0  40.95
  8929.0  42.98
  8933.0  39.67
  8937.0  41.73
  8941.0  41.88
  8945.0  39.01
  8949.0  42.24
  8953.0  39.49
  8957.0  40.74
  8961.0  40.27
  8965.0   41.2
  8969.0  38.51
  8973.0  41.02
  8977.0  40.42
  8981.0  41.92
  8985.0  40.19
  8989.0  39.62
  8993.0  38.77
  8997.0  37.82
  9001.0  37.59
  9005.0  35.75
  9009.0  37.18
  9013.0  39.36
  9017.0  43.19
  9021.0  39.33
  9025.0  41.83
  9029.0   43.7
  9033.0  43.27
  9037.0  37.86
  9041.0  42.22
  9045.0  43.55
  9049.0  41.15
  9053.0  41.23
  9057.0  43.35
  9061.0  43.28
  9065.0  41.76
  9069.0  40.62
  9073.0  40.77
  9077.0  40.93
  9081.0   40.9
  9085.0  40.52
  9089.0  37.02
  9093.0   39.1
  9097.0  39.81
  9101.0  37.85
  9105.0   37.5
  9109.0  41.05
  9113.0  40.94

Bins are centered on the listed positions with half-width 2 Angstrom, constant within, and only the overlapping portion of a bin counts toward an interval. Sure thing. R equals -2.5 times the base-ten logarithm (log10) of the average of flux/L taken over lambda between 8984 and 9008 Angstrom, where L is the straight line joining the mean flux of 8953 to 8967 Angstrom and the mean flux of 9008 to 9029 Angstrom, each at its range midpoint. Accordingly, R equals 0.07 mag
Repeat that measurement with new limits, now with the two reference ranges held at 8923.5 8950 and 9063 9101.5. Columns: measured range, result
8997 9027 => 0.04 mag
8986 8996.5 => 0.04 mag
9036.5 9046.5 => -0.03 mag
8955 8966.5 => 0.01 mag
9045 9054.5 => -0.04 mag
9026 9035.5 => -0.07 mag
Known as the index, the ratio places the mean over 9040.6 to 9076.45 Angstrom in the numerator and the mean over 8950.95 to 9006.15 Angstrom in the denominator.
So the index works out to 1.06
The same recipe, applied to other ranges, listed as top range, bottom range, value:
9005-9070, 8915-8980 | 1.01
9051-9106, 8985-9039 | 1.02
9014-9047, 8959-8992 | 1.04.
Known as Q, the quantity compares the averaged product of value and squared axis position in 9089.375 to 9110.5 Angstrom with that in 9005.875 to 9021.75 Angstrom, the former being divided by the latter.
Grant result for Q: 1.00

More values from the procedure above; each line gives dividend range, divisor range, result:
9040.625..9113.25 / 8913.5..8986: 1.03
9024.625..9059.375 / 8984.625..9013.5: 1.11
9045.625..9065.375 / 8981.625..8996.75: 1.09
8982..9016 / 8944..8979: 0.96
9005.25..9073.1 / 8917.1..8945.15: 1.03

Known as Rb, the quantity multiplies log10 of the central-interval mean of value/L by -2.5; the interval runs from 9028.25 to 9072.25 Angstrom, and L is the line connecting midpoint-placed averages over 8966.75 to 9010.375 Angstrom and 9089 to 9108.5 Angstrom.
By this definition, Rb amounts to -0.08 mag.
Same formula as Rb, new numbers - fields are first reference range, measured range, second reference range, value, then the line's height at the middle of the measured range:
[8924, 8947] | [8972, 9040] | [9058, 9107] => 0.017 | 40.6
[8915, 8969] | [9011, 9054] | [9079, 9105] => -0.048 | 39.7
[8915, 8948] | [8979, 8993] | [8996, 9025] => -0.022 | 39.5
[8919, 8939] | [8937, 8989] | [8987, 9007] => -0.030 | 39.5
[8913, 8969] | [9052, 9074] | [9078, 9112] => -0.060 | 39.6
